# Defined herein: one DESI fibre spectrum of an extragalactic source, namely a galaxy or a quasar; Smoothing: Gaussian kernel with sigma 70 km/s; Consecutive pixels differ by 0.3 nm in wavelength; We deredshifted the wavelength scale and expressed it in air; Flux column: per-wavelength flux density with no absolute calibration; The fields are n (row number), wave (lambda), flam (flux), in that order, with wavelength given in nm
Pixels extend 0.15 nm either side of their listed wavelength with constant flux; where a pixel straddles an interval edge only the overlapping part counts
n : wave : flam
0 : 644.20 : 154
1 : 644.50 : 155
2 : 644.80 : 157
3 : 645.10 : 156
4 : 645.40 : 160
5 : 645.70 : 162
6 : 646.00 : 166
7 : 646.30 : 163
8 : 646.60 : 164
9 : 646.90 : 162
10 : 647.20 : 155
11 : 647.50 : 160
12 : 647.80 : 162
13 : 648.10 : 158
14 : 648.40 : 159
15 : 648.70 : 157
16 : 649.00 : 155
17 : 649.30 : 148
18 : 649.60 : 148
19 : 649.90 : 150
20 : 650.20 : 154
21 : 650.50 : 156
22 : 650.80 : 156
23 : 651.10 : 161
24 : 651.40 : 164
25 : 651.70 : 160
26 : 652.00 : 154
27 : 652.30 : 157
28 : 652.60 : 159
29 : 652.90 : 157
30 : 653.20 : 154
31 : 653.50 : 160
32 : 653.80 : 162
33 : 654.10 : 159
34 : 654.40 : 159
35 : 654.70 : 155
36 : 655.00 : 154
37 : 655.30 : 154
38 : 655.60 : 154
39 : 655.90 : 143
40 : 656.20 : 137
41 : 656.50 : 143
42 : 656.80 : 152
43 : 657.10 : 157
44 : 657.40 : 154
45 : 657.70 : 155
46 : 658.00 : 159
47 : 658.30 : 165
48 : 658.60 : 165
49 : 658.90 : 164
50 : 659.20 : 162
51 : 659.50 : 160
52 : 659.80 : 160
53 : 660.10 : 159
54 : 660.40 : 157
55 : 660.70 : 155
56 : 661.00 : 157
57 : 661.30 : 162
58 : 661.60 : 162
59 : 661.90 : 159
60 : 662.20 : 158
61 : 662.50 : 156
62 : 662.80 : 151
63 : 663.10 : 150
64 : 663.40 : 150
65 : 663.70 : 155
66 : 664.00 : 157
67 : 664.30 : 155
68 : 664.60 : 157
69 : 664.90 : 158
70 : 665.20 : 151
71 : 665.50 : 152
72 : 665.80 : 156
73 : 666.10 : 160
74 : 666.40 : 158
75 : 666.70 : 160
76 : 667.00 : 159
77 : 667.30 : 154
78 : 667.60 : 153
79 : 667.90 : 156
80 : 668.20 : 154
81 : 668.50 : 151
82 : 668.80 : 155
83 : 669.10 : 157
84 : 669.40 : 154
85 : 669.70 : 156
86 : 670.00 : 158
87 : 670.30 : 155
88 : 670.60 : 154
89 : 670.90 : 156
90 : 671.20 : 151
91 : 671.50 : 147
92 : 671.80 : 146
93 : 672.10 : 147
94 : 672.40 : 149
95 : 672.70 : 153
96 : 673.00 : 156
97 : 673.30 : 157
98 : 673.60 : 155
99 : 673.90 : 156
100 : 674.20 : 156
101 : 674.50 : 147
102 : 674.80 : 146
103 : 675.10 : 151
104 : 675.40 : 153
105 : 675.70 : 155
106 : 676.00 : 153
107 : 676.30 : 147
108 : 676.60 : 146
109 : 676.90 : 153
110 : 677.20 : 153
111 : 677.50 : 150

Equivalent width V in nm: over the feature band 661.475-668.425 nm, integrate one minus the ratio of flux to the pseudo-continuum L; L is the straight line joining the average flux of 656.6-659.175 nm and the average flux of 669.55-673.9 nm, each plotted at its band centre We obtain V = 0.01 nm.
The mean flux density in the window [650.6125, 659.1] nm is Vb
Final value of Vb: 156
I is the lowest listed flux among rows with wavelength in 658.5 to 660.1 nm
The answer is 159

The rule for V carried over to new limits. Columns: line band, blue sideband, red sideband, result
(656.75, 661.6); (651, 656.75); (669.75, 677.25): -0.16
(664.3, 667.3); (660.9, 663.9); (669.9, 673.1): -0.04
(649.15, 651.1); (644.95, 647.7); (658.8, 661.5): 0.10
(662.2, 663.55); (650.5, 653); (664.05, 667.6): 0.04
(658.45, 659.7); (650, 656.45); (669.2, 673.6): -0.06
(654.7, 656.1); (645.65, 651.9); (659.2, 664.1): 0.06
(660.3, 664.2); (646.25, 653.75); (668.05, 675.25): -0.03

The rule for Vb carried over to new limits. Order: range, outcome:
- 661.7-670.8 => 155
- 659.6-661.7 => 159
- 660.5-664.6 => 156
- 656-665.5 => 156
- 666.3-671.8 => 155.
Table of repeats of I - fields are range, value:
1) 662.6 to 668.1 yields 150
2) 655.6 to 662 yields 137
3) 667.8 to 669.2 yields 151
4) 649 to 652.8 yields 148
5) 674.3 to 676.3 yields 146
